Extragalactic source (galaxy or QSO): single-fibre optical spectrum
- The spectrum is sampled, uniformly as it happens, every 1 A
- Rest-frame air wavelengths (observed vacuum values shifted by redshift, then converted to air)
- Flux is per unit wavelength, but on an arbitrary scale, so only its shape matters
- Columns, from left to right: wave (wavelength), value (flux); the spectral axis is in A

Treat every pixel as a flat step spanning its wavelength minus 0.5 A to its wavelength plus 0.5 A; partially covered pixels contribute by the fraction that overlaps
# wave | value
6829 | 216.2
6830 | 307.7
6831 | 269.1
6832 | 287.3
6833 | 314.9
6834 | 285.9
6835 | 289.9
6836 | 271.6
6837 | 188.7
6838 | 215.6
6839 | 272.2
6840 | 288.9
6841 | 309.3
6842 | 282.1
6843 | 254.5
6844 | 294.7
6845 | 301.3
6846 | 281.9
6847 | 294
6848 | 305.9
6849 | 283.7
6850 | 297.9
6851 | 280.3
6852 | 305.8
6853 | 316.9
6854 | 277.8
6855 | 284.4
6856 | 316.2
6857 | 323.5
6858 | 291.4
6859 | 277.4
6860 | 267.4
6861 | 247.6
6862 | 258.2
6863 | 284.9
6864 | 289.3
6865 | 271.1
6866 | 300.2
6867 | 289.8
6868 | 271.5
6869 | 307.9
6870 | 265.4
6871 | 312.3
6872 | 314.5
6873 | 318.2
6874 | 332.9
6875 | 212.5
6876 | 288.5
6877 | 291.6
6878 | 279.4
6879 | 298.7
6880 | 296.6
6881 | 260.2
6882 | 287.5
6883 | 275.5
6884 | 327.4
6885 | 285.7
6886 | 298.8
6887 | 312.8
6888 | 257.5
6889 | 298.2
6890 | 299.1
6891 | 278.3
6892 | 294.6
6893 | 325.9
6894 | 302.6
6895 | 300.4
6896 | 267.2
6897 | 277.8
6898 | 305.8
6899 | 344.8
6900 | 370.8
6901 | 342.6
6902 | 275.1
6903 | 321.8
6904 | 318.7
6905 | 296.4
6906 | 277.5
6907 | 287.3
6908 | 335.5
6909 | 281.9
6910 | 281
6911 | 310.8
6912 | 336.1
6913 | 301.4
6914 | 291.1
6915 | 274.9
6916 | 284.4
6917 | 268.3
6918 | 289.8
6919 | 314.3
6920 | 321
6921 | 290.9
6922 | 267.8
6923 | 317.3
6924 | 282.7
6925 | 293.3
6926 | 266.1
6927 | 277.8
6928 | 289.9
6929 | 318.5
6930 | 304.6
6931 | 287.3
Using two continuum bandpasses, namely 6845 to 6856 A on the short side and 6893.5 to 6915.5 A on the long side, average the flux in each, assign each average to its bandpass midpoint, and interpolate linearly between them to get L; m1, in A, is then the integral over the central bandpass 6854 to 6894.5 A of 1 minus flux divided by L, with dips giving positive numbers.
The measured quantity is 1.2 A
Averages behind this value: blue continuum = 294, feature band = 290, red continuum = 305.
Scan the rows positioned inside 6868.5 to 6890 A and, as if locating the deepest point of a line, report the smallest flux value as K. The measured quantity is 212.5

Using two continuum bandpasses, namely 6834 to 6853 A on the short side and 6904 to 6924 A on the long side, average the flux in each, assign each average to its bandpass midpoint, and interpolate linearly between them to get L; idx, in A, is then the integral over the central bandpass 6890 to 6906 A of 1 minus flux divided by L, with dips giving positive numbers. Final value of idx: -0.8 A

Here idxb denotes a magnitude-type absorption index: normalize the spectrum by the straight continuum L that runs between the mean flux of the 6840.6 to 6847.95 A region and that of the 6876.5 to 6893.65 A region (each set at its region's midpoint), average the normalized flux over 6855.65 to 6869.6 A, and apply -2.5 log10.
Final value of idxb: 0.02 mag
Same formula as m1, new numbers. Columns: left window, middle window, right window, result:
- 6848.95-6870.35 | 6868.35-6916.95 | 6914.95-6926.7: -1.6 A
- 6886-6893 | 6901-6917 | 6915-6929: -0.4 A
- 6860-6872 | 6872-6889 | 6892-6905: 0.3 A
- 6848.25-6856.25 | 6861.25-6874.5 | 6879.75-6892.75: 0.0 A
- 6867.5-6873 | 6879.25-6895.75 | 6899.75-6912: 0.5 A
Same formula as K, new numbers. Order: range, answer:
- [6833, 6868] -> 188.7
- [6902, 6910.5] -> 275.1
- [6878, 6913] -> 257.5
